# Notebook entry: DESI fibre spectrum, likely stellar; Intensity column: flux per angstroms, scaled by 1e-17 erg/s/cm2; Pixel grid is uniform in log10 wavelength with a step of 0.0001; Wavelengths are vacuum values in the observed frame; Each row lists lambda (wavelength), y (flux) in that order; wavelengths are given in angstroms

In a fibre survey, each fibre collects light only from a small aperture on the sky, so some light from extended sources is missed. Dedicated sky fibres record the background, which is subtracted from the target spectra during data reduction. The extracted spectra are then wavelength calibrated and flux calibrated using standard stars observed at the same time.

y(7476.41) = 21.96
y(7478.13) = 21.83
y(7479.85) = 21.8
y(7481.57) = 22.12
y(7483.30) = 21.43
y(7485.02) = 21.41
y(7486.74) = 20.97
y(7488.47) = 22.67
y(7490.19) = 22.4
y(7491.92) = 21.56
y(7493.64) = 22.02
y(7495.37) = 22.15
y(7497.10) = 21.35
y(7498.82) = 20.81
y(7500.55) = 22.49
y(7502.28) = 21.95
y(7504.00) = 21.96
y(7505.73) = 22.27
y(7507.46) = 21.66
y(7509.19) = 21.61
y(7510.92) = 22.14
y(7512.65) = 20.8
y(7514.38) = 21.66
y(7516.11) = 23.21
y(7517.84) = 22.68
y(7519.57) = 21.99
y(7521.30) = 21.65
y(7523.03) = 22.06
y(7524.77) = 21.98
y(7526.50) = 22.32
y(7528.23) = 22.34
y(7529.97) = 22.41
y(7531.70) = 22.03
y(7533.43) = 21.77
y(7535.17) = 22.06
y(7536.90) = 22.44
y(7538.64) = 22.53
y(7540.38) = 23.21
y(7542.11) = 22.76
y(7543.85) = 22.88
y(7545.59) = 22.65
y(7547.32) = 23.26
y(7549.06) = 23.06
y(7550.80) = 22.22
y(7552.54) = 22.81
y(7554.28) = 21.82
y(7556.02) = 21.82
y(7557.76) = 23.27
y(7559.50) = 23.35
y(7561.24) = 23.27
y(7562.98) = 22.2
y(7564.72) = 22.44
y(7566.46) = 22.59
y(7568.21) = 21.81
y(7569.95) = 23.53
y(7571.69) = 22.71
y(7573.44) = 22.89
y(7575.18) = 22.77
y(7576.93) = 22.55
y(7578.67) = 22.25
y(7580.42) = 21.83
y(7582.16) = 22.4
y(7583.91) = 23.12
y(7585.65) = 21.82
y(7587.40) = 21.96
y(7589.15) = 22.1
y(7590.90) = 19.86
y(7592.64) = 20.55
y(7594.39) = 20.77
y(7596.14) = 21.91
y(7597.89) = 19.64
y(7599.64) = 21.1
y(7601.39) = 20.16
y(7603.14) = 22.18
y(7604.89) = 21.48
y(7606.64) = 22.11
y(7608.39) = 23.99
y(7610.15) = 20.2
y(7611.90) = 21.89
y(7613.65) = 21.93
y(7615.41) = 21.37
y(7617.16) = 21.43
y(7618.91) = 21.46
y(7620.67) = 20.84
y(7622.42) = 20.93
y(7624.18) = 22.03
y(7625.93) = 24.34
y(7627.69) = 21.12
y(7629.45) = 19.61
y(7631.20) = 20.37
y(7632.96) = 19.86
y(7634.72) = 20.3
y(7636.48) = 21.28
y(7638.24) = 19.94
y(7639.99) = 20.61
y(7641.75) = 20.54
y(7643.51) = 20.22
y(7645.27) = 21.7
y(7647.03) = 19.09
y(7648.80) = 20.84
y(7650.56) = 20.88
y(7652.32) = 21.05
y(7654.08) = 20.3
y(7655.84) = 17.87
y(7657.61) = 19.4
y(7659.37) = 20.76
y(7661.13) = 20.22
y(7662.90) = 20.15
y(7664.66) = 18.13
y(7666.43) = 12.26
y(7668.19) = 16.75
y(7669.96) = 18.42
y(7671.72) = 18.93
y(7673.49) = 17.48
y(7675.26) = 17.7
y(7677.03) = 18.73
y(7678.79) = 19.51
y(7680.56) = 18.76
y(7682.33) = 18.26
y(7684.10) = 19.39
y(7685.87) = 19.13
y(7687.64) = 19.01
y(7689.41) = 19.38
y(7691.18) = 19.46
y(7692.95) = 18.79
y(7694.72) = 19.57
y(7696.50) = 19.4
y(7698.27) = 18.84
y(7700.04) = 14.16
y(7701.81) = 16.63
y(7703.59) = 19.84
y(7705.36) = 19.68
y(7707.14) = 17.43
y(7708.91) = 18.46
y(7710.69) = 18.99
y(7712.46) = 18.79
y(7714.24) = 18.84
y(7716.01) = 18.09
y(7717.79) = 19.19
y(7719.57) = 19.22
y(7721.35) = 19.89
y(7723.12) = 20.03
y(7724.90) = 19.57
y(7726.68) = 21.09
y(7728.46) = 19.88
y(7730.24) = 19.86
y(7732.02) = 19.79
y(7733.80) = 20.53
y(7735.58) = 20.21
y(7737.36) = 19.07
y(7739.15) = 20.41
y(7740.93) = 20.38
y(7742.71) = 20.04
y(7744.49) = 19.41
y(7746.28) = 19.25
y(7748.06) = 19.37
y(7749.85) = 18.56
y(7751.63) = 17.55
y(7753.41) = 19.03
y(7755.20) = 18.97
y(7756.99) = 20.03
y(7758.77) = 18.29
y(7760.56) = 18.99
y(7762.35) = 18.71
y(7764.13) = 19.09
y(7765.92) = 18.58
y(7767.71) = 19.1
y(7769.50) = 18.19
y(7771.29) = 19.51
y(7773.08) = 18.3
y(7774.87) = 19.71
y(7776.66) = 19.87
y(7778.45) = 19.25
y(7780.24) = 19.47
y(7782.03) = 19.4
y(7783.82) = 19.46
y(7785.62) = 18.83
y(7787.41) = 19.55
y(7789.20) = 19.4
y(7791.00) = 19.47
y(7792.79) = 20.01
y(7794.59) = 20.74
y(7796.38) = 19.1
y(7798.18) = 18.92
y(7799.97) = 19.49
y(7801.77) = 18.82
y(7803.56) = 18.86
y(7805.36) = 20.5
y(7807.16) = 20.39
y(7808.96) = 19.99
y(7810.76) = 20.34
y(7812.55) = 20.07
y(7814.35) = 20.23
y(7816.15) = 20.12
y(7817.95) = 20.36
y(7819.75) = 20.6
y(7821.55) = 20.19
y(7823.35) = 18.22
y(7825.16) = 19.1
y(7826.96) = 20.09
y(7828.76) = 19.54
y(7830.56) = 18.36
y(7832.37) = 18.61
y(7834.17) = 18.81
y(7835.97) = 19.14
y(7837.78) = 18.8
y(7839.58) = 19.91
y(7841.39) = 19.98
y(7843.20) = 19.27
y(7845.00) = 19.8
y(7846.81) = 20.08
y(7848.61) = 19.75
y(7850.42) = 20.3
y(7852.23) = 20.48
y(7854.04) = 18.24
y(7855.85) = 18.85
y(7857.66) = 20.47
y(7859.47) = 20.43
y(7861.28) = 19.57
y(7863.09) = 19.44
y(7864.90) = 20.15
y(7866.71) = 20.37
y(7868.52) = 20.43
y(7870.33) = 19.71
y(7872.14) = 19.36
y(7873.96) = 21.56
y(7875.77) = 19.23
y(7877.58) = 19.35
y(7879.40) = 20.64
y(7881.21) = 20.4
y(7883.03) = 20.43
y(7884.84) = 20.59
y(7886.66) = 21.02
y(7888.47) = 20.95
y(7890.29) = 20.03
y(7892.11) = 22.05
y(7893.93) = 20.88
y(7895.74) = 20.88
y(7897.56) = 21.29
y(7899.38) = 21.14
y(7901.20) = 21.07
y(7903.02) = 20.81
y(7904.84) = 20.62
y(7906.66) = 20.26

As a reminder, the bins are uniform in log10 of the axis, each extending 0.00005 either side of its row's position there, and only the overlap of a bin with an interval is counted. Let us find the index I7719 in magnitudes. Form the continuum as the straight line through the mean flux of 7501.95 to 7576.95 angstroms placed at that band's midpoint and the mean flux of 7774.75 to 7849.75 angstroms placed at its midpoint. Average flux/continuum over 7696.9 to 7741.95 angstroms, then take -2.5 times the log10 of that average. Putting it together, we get 0.075 mag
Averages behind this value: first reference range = 22.4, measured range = 19.2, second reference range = 19.6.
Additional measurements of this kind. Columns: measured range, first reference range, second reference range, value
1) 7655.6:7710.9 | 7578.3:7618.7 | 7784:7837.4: 0.13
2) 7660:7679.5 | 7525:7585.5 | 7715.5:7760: 0.15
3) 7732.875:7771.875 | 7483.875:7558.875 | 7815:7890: 0.07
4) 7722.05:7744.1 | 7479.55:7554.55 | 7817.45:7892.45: 0.03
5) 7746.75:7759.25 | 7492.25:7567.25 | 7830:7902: 0.11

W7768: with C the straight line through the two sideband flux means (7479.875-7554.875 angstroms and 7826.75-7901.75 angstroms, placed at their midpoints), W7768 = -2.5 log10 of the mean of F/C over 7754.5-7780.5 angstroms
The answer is 0.09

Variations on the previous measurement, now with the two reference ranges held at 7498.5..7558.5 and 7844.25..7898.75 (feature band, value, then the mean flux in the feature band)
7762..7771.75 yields 0.11 mag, 18.8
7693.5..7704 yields 0.18 mag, 18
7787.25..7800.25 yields 0.06 mag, 19.6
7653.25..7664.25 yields 0.09 mag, 19.7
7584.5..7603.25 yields 0.04 mag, 21.1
